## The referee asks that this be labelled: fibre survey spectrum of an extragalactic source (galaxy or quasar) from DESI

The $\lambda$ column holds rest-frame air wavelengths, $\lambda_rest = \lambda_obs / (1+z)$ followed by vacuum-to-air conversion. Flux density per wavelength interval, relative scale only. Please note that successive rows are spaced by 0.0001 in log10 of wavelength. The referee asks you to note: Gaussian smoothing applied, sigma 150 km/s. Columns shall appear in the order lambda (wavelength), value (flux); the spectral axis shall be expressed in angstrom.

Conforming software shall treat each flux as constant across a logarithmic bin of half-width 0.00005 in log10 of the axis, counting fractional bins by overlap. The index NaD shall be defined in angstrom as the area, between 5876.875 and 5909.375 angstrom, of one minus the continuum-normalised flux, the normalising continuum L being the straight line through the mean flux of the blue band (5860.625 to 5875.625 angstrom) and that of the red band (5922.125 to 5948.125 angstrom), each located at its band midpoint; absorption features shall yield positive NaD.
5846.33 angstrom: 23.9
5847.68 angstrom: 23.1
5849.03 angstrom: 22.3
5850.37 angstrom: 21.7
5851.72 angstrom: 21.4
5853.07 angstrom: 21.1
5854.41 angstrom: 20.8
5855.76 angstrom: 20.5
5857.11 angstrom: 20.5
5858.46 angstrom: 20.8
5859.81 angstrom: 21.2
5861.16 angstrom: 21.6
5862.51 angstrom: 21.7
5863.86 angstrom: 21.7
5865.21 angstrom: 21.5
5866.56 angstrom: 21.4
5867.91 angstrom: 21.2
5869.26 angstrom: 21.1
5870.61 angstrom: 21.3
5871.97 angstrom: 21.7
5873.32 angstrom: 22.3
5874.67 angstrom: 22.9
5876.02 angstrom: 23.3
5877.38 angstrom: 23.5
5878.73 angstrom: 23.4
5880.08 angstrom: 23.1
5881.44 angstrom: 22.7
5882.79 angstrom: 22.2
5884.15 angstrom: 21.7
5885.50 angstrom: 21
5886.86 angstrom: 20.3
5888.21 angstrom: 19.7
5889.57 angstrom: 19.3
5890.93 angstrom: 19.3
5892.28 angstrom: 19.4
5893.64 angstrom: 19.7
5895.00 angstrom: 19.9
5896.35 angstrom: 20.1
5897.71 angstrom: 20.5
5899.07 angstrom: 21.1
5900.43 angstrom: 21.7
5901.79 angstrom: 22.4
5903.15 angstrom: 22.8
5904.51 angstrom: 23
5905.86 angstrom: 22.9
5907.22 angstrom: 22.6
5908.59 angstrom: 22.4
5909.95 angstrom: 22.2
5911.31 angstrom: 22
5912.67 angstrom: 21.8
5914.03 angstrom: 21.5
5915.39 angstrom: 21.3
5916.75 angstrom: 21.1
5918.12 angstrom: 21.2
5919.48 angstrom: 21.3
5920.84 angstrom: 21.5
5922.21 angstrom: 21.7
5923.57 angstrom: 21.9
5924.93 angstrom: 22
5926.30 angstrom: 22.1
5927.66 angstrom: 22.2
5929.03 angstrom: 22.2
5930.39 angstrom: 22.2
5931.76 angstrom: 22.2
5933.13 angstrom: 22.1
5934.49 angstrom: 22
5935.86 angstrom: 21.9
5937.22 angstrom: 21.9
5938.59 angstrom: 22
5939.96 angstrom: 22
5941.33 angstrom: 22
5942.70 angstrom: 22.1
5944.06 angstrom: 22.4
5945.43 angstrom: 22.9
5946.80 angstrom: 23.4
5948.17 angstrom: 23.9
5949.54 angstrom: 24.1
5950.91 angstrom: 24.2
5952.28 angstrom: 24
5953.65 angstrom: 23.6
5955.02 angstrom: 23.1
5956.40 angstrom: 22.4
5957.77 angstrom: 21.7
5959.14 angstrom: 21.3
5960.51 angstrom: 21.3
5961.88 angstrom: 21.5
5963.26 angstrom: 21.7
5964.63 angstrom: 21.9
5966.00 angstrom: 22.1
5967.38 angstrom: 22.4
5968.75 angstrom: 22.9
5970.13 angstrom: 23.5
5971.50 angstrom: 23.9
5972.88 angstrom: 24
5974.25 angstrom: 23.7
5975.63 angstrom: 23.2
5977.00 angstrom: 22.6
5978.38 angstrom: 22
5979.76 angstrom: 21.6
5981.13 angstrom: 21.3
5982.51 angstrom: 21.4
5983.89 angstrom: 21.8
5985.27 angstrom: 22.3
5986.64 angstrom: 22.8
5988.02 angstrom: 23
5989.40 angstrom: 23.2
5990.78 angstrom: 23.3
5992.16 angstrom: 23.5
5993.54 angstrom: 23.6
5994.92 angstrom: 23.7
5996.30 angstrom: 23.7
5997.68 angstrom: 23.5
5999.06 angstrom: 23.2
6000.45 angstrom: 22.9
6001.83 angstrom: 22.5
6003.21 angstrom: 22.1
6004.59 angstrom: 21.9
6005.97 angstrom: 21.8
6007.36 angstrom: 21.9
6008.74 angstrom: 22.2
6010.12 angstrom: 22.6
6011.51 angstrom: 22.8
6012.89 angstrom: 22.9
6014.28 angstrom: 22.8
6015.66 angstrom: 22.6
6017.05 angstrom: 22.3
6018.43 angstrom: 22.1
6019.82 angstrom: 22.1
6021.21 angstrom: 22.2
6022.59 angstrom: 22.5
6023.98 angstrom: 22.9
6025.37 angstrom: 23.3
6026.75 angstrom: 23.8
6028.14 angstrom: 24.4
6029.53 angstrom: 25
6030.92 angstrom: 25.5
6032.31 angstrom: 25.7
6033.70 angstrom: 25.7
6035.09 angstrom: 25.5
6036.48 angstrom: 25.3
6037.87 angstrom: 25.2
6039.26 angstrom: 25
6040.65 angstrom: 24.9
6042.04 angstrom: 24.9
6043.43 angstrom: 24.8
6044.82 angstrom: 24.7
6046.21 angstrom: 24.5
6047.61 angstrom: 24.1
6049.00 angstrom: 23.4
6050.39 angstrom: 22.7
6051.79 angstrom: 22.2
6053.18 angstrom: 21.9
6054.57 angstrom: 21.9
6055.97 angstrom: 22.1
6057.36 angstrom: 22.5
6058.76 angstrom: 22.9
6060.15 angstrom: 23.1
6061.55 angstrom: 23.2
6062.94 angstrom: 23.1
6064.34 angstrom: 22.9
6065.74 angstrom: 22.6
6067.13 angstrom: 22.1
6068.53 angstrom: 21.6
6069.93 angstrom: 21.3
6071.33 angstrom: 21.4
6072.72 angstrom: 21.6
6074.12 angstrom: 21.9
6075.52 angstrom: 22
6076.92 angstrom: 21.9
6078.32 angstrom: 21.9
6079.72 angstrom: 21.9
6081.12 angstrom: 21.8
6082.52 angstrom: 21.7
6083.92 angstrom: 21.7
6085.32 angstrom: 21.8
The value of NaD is 0.7 angstrom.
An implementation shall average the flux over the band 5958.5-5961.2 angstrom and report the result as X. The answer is 21.3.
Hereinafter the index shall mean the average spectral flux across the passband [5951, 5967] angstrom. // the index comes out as 22.3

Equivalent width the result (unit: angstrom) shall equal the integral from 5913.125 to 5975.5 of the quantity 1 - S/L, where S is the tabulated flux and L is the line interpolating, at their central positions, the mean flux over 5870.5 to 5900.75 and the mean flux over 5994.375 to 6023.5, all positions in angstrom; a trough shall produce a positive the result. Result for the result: -1.3 angstrom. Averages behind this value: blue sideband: 21.3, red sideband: 22.6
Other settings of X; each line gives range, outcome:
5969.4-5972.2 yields 23.6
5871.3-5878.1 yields 22.8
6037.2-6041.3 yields 25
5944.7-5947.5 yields 23.1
